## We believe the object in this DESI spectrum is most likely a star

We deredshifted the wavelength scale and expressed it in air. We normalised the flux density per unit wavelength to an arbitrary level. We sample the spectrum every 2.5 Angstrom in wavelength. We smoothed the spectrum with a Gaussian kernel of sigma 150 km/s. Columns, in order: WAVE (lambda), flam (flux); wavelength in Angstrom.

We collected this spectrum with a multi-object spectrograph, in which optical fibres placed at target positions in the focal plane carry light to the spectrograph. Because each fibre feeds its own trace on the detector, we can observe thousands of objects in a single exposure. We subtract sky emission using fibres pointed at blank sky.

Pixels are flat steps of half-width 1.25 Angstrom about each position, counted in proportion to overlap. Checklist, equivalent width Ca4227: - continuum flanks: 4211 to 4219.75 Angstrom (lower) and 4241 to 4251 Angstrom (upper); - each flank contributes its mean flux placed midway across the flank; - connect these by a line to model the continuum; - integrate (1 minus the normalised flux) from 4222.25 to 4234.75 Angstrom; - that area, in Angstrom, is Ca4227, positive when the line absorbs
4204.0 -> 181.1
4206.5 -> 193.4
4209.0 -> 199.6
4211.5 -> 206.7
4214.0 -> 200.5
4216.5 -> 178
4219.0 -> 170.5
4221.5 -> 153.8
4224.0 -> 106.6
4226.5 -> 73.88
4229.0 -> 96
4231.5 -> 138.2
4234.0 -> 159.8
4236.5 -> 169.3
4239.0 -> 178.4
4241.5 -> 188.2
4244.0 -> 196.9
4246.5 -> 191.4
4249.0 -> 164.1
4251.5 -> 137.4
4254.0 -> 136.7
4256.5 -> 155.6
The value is 4.8 Angstrom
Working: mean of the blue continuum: 188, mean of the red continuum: 181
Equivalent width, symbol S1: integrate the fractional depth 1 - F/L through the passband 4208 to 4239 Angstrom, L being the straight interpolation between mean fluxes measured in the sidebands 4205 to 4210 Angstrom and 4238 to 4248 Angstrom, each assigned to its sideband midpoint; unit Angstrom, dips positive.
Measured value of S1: 6.0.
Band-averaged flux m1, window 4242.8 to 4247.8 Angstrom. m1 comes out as 194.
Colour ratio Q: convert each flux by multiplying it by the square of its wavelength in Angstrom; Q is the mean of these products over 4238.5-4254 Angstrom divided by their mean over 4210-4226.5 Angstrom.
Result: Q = 1.1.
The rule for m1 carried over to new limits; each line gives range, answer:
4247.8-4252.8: 150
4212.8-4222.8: 175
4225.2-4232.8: 103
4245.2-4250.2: 178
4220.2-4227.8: 112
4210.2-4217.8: 195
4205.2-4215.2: 200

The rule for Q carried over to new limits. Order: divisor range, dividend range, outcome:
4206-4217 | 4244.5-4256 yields 0.83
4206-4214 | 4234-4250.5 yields 0.91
